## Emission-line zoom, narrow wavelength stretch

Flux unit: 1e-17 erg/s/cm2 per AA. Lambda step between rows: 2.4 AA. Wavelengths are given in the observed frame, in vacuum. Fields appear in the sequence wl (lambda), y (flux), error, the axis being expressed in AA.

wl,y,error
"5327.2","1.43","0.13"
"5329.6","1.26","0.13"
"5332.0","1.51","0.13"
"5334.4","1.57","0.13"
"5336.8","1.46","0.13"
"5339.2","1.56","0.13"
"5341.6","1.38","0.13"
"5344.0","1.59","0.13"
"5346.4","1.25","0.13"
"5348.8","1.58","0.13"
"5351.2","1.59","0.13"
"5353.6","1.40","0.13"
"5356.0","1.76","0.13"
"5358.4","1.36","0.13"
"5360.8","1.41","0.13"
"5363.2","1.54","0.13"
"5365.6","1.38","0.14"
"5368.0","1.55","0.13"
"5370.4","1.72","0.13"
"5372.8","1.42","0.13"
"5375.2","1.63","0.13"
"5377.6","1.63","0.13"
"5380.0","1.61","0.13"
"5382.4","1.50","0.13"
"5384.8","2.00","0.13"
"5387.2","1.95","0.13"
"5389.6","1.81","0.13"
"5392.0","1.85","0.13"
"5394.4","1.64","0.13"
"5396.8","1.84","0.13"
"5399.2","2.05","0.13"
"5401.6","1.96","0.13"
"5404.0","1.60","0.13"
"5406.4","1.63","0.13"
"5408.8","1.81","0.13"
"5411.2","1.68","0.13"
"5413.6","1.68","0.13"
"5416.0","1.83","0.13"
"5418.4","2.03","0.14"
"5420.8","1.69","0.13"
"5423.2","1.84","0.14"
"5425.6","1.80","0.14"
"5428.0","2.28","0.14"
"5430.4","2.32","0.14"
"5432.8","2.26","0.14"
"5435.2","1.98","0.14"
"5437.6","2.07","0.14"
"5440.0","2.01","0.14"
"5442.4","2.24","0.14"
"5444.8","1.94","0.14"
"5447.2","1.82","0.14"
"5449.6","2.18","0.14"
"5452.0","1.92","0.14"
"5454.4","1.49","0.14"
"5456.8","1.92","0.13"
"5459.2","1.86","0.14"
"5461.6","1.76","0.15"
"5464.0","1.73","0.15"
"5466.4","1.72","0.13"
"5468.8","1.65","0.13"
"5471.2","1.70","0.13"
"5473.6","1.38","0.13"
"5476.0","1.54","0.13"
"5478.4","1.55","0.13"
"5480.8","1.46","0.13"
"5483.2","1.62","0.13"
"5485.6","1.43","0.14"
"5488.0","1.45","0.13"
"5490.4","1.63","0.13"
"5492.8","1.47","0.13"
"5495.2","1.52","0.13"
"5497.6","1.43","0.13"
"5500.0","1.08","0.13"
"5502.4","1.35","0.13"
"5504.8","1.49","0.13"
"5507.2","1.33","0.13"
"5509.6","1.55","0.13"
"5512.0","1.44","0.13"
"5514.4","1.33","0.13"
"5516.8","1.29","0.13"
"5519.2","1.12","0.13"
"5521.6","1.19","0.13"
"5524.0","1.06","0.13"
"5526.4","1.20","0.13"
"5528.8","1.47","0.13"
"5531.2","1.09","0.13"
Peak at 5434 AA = C III] 1909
